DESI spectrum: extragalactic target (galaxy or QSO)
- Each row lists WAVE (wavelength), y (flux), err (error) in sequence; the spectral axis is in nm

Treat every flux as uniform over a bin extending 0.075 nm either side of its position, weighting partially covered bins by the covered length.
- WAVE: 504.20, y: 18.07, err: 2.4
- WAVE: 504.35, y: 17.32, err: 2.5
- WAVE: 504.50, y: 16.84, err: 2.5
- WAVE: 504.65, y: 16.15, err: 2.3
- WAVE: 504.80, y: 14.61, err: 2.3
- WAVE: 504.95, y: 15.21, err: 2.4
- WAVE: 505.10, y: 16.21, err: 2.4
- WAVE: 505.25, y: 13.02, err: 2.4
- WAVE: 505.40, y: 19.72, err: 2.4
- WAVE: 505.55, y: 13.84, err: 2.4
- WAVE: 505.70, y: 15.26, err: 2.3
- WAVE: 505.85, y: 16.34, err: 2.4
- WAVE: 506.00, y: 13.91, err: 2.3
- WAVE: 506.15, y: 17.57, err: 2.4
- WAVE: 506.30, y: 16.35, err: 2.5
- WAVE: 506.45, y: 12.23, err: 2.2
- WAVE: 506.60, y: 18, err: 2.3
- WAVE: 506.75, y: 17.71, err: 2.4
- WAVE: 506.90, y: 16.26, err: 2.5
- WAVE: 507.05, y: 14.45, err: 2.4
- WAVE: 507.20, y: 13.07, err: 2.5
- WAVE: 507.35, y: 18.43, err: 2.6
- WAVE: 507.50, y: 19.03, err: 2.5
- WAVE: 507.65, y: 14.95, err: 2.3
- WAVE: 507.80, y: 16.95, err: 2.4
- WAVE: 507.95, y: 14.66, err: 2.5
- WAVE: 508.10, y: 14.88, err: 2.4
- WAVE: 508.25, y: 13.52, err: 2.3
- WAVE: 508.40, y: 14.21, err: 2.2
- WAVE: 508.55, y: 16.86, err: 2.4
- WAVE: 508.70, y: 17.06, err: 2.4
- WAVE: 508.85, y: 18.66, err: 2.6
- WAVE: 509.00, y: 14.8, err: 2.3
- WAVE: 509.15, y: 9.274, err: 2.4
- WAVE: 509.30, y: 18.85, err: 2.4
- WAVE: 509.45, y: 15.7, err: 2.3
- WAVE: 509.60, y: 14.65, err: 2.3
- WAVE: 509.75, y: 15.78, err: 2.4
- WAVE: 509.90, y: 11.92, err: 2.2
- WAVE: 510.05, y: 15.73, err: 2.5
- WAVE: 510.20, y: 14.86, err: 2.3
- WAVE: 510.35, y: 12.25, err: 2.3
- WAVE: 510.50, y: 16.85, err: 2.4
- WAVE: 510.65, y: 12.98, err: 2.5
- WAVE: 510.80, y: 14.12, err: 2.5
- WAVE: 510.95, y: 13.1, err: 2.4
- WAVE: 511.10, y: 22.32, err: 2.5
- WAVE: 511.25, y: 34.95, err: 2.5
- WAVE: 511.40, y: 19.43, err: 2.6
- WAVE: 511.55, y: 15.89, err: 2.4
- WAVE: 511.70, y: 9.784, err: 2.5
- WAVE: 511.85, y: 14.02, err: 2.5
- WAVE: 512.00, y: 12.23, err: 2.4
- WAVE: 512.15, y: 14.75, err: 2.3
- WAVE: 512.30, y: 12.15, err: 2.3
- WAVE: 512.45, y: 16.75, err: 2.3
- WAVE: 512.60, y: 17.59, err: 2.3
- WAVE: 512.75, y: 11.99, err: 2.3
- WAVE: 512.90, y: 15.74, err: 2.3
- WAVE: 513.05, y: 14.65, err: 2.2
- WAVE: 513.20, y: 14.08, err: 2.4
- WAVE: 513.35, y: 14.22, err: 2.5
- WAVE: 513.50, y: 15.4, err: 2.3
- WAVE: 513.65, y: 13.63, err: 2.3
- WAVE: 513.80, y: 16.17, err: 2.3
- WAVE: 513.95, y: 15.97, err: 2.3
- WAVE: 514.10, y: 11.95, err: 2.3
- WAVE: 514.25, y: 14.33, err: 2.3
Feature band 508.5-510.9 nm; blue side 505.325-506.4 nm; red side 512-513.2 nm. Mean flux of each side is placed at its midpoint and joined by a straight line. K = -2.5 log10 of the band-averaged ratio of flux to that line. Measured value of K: 0.02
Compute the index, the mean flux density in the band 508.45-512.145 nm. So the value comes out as 15.9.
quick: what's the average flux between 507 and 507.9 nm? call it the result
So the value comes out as 16.2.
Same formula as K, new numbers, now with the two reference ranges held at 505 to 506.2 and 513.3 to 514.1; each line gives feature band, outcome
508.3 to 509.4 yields -0.02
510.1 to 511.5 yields -0.18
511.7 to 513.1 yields 0.06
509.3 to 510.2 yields 0.01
